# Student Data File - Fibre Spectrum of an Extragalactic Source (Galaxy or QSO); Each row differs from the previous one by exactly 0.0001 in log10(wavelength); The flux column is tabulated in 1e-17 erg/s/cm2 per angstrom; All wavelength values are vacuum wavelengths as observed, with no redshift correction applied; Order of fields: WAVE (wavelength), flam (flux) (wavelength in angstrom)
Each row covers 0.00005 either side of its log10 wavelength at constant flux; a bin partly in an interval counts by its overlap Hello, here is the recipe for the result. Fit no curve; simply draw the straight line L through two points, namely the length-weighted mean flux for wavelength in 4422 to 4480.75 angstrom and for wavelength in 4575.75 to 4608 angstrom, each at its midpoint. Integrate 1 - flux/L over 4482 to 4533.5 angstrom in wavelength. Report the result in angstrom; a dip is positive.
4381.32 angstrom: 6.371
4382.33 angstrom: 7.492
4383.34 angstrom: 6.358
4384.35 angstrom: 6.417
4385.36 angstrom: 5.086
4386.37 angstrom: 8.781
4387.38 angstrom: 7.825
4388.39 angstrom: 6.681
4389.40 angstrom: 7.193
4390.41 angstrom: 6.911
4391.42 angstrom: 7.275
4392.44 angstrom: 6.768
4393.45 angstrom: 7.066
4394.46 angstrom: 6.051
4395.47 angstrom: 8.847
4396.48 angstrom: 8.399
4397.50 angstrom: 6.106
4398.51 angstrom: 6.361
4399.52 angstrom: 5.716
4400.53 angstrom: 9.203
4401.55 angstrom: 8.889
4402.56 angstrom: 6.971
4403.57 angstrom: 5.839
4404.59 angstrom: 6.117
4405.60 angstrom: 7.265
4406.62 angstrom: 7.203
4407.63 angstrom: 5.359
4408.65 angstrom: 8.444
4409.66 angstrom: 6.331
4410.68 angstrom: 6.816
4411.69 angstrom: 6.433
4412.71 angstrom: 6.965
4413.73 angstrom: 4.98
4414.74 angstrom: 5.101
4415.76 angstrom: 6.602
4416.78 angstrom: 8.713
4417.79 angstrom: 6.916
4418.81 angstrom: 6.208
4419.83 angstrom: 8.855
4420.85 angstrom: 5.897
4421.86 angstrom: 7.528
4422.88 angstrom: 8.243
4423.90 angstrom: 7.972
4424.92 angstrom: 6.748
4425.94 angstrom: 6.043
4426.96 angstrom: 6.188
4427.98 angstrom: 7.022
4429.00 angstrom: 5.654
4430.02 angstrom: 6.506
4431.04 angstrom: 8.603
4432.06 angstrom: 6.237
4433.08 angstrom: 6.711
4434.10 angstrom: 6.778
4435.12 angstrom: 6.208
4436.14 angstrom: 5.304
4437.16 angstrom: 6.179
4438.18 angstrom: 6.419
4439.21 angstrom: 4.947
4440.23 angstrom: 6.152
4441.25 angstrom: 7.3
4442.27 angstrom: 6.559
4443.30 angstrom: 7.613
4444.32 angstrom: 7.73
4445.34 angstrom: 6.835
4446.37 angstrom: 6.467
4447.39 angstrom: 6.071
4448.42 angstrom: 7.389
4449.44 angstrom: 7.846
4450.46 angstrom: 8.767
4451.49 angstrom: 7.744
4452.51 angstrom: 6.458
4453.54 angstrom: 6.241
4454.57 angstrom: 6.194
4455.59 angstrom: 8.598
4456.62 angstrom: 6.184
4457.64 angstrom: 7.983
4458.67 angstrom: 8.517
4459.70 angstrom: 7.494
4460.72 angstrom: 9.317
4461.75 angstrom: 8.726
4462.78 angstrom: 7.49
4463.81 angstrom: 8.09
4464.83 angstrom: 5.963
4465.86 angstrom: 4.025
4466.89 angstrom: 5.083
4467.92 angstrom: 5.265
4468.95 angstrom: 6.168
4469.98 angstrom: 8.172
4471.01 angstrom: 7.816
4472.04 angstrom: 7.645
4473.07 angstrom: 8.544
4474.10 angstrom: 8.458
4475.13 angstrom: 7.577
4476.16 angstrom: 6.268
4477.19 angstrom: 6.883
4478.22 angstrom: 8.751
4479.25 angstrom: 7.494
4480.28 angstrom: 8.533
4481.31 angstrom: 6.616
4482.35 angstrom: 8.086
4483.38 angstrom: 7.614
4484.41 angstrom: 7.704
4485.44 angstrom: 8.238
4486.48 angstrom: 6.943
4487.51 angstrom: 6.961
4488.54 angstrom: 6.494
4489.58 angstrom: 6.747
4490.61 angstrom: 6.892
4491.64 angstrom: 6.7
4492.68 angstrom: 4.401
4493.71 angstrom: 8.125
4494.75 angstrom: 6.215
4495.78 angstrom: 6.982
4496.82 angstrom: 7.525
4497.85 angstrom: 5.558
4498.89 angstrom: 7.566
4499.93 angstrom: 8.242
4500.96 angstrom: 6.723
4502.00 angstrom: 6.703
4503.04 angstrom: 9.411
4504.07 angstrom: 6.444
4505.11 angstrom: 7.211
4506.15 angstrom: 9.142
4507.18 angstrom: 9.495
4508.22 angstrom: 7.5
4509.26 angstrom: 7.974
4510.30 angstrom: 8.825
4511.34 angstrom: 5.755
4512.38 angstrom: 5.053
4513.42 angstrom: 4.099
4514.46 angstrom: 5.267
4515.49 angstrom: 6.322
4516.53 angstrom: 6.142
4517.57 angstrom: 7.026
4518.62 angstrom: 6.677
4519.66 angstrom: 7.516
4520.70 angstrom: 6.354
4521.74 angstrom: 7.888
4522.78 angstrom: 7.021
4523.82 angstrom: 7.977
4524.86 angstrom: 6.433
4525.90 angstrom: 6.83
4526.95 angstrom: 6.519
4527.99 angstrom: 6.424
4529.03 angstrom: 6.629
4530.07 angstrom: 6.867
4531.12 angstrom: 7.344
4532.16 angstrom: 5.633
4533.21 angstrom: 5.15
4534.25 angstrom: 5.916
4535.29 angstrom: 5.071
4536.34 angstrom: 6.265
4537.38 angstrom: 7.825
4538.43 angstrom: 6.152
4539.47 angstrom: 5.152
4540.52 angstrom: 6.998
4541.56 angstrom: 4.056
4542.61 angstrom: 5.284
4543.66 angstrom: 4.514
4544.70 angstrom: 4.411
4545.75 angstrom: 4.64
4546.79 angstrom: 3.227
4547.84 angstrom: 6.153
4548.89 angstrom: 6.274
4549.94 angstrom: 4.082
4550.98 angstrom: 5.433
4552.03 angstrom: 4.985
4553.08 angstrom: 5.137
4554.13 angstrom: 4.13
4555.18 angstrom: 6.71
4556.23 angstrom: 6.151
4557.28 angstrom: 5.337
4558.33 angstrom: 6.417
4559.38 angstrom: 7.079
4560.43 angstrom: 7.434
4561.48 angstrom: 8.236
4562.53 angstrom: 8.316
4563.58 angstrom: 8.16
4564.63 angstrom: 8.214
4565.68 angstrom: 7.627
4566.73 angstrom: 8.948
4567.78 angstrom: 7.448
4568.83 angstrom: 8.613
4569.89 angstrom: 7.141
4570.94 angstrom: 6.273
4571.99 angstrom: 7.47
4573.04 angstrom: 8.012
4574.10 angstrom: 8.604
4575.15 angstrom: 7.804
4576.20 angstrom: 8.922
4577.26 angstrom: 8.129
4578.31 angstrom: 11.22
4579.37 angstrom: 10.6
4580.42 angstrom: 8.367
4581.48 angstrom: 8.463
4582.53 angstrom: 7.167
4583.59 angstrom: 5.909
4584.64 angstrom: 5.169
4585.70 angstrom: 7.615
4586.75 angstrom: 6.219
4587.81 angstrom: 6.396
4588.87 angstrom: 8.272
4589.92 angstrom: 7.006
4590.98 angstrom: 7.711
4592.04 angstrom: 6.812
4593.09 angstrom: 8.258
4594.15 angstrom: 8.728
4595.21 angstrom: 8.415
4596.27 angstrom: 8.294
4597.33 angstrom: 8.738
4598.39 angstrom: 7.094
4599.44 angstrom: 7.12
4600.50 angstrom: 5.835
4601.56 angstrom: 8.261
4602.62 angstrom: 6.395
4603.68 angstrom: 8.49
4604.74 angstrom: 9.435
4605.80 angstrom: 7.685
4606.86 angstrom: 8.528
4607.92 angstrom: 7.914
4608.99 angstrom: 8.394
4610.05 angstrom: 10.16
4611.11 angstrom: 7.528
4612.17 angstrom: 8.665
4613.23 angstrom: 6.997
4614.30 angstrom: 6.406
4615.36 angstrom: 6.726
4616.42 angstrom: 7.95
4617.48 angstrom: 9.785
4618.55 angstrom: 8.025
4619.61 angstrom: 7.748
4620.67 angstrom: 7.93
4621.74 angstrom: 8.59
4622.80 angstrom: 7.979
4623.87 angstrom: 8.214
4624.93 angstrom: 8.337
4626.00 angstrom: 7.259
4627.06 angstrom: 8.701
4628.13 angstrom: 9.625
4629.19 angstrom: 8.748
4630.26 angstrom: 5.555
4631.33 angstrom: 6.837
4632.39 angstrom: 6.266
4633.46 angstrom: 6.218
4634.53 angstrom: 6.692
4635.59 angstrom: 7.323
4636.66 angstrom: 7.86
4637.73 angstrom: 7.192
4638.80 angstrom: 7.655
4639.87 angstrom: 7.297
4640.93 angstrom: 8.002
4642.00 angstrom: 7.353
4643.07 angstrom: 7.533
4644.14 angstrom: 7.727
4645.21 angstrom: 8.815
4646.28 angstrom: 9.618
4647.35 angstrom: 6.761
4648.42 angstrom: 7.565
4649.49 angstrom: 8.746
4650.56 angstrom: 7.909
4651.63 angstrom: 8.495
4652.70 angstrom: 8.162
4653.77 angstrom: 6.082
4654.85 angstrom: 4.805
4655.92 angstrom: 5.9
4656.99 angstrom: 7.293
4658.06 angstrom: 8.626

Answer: 2.9 angstrom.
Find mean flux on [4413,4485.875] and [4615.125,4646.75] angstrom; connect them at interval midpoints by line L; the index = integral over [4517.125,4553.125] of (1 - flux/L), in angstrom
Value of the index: 6.8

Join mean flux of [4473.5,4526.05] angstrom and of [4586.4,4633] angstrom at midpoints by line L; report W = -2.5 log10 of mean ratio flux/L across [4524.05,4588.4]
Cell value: 0.12 mag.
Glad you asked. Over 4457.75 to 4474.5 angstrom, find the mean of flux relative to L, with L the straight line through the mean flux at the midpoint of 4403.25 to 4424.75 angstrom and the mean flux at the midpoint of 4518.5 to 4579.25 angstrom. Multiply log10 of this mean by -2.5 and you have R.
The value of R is -0.08 mag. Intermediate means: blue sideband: 6.85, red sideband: 6.67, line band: 7.3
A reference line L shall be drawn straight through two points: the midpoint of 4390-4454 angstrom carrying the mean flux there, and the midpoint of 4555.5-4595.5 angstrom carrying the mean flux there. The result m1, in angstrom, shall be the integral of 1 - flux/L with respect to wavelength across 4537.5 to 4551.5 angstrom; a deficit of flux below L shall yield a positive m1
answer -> 4.36 angstrom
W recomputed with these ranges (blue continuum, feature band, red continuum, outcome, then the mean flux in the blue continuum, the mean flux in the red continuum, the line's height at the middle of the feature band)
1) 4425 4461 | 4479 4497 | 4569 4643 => 0.01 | 6.91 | 7.78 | 7.15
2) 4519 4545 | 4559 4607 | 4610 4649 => -0.12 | 6.27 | 7.75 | 7.04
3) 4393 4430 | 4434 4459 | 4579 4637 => 0.03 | 6.91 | 7.73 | 7.06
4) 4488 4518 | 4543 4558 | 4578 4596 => 0.40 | 6.92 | 7.75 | 7.39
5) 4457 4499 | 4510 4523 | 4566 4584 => 0.19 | 7.2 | 8.19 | 7.59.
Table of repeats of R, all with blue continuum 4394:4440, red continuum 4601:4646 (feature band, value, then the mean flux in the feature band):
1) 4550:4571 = 0.103 mag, 6.84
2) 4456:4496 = -0.019 mag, 7.21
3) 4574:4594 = -0.027 mag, 7.82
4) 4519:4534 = 0.093 mag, 6.74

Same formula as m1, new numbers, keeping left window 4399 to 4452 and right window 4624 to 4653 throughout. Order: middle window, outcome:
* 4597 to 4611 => -0.7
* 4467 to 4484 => -0.9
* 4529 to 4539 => 1.4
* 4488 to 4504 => 0.5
